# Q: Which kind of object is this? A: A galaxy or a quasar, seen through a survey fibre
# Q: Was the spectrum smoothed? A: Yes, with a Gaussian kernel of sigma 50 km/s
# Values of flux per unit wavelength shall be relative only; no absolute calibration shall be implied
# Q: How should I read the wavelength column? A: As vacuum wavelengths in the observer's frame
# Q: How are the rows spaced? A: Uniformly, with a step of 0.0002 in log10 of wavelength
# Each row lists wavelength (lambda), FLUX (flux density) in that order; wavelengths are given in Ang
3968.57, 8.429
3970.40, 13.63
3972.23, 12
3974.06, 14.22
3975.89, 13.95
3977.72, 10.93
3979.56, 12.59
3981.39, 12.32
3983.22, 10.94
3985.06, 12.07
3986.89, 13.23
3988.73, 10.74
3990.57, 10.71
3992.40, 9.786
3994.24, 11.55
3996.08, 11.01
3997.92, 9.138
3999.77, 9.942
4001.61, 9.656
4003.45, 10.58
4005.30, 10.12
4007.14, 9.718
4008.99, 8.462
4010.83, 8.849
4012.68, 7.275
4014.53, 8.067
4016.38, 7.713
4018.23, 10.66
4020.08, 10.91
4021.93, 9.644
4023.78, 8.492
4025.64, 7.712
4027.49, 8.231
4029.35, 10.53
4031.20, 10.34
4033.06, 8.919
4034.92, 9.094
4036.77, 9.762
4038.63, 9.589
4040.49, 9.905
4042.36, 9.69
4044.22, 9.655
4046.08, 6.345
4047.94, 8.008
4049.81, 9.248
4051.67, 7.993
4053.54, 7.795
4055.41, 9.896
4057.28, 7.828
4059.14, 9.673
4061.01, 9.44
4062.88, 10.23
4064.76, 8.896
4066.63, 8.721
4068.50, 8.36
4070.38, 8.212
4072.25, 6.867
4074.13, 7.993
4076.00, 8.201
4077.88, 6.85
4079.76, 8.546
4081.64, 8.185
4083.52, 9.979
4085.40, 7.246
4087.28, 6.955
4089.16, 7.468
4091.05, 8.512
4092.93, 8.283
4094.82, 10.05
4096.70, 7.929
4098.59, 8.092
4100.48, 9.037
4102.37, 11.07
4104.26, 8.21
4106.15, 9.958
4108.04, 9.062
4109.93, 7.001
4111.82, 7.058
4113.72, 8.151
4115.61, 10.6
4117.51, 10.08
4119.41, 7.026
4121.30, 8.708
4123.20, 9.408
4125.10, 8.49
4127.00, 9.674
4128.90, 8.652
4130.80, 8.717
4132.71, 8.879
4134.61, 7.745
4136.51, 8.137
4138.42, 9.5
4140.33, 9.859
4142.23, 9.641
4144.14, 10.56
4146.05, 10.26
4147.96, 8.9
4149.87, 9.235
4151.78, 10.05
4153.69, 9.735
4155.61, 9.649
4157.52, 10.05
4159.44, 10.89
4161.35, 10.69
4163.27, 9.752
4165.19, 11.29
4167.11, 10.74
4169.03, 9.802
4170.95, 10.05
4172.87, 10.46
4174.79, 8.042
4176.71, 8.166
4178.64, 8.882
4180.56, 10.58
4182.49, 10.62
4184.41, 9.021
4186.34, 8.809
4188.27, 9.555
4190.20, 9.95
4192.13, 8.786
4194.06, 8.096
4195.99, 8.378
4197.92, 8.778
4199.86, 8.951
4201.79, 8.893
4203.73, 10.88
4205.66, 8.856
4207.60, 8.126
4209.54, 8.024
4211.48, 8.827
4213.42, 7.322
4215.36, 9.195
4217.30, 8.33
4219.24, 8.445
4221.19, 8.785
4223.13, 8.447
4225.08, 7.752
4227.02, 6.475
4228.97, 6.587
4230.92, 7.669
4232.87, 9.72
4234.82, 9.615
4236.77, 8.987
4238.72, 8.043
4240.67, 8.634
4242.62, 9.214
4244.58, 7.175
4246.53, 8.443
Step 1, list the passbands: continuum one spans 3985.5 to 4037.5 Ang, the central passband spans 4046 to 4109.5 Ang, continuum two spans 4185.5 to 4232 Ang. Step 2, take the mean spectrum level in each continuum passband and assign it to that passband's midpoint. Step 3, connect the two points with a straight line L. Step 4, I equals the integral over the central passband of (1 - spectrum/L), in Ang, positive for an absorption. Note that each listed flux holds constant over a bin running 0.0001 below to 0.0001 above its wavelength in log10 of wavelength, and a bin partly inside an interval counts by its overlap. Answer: 5.2 Ang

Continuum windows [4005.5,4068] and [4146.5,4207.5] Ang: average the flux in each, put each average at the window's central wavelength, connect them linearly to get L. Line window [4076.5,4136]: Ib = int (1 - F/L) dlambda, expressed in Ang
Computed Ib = 4.6 Ang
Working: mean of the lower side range 9.02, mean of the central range 8.56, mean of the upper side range 9.55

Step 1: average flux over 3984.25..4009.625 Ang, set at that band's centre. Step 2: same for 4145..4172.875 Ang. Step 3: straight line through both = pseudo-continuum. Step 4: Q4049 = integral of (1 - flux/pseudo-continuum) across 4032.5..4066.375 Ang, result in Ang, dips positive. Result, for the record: 4.5 Ang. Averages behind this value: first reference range 10.5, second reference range 10.1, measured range 8.99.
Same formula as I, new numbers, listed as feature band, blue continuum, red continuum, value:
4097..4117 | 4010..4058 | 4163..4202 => 0.75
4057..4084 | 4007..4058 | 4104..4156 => 1.35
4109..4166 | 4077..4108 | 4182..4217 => -3.77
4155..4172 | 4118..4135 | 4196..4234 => -3.53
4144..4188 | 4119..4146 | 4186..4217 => -4.41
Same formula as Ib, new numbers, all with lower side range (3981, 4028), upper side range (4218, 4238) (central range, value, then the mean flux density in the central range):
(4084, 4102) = 1.80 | 8.31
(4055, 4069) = 0.50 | 9.13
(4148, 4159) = -1.17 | 9.73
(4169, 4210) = -3.06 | 9.17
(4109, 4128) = 0.90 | 8.62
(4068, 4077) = 1.43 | 7.9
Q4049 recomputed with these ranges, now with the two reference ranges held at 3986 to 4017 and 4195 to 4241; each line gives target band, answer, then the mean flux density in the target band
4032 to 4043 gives 0.10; 9.49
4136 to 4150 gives -0.98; 9.57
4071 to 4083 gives 1.91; 7.86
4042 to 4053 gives 1.30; 8.41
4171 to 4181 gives -0.56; 9.23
